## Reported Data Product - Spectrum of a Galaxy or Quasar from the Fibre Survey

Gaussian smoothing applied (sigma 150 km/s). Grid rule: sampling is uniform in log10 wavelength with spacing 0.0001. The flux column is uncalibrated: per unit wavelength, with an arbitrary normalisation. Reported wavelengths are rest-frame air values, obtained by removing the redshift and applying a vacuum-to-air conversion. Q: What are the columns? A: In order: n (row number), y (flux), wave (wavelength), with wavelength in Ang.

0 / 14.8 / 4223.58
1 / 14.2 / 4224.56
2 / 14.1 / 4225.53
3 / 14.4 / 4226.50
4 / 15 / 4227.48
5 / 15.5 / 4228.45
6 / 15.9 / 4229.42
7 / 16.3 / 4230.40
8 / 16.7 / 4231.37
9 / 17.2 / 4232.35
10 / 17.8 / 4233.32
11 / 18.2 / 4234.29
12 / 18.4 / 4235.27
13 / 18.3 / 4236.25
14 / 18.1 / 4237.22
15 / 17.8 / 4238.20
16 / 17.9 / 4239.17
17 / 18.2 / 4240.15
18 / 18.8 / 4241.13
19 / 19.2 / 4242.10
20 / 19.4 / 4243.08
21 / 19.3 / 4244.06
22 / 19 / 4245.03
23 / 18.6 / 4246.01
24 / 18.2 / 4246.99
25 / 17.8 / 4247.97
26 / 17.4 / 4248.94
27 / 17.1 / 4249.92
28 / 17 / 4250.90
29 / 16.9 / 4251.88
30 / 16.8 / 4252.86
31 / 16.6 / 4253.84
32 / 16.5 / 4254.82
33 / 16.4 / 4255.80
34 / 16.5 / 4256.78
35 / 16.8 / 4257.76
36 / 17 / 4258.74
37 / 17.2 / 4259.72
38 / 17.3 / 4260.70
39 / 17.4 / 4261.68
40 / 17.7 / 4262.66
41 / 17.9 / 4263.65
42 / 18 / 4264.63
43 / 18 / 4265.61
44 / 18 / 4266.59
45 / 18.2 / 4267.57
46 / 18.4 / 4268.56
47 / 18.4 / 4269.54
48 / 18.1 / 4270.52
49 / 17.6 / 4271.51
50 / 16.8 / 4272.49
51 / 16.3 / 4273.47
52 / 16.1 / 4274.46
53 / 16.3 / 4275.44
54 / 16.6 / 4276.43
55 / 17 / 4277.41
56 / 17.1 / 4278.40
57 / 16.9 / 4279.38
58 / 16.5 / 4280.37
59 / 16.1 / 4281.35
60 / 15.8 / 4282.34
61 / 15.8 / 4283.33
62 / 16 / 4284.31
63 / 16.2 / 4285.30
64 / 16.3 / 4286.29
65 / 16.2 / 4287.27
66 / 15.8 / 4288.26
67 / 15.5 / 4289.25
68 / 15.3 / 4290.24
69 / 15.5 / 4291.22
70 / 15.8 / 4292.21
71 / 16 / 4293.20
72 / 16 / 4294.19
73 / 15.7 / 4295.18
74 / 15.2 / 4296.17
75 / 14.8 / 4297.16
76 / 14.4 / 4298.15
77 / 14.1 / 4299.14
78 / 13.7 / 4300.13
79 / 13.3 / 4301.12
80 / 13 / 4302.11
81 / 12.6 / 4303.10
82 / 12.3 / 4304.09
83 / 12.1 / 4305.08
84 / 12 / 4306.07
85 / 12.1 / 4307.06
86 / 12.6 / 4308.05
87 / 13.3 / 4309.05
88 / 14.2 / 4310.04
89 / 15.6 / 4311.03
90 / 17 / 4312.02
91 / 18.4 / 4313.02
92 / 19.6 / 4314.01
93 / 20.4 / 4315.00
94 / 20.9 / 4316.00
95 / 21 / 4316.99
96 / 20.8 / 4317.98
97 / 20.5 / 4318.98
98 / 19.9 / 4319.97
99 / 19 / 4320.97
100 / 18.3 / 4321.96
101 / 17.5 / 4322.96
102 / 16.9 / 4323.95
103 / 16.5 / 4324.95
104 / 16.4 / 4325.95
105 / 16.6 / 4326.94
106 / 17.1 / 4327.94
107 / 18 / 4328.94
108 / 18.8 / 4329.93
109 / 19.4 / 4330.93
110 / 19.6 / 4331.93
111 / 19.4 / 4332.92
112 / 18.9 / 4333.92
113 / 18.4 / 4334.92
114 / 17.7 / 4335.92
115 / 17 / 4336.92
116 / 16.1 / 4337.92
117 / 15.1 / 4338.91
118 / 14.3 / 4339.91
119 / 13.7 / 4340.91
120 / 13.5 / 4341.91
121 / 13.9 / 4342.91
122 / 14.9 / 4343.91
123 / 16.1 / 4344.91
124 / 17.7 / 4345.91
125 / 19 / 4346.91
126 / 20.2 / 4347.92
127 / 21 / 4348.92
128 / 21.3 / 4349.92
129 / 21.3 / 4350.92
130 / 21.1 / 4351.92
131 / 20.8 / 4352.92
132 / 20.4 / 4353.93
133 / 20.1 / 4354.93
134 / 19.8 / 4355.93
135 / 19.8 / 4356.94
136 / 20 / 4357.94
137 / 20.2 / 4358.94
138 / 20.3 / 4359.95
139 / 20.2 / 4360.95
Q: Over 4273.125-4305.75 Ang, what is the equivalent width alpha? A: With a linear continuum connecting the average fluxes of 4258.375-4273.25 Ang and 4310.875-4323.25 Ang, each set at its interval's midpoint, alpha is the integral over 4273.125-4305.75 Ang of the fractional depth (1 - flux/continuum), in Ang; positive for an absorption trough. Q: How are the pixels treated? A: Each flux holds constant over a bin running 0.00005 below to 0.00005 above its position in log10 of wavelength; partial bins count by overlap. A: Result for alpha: 5.5 Ang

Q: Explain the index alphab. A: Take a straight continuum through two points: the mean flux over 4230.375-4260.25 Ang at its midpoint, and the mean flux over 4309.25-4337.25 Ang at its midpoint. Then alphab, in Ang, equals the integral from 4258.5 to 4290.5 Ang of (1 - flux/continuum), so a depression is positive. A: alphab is 1.8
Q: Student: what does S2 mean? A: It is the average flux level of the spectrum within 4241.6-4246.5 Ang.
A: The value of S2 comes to 19.1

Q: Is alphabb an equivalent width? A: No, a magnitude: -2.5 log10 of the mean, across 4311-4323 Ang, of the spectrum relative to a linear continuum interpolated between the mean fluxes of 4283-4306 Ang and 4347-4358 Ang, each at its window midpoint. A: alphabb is -0.14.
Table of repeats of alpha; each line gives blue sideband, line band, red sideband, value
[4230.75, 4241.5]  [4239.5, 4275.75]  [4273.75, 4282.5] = -0.88 Ang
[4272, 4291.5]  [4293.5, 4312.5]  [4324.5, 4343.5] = 2.95 Ang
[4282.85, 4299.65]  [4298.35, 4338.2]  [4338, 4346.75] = -3.75 Ang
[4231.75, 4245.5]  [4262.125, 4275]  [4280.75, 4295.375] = -0.59 Ang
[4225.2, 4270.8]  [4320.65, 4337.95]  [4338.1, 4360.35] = 0.26 Ang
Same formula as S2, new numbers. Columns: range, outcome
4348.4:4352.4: 21.2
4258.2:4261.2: 17.2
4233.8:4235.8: 18.3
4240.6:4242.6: 19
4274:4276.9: 16.3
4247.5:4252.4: 17.2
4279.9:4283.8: 16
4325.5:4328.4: 16.7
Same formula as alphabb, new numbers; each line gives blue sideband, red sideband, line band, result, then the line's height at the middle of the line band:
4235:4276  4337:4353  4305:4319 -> 0.05 mag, 17.5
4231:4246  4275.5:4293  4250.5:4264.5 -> 0.02 mag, 17.4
